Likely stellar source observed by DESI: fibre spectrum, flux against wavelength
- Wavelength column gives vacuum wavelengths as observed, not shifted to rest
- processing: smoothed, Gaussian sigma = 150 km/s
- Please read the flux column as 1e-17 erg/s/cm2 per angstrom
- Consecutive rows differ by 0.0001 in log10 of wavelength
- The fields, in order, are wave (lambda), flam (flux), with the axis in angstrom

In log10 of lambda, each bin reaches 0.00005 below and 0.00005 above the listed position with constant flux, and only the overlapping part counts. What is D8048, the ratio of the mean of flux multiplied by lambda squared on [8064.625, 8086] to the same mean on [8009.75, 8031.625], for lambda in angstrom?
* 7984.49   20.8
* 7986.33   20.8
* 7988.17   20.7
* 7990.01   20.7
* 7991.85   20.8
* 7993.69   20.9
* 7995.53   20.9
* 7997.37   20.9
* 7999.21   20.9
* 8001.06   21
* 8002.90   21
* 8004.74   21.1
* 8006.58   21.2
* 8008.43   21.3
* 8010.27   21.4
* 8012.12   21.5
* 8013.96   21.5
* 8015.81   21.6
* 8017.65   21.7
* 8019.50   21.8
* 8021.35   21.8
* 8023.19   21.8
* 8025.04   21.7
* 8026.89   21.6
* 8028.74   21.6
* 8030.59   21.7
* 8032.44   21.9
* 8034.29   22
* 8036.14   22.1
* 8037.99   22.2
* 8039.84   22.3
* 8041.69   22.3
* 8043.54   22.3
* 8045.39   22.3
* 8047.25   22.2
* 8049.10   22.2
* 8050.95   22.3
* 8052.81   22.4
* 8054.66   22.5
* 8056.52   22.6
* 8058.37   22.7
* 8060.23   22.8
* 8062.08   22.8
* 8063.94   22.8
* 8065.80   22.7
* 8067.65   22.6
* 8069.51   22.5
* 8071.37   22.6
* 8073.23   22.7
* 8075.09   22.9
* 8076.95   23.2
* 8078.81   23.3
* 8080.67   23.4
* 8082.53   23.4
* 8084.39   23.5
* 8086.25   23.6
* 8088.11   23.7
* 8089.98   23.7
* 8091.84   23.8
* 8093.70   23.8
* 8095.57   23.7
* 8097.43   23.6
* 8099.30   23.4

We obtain 1.08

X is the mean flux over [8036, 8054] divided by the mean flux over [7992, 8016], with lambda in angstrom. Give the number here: 1.1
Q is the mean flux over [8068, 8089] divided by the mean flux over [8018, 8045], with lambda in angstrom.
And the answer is 1.1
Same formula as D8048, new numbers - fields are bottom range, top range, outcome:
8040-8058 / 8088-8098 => 1.07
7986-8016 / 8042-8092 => 1.10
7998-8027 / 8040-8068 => 1.06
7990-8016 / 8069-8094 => 1.13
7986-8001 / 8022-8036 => 1.05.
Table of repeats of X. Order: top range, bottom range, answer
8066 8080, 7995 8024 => 1.07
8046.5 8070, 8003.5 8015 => 1.06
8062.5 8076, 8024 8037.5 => 1.04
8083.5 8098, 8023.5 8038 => 1.09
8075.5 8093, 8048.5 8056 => 1.05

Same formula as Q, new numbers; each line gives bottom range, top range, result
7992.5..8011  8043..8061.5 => 1.07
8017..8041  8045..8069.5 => 1.03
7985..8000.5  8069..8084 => 1.11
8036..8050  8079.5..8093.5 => 1.06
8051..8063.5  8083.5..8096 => 1.05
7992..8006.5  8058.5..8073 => 1.08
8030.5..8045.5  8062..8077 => 1.03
